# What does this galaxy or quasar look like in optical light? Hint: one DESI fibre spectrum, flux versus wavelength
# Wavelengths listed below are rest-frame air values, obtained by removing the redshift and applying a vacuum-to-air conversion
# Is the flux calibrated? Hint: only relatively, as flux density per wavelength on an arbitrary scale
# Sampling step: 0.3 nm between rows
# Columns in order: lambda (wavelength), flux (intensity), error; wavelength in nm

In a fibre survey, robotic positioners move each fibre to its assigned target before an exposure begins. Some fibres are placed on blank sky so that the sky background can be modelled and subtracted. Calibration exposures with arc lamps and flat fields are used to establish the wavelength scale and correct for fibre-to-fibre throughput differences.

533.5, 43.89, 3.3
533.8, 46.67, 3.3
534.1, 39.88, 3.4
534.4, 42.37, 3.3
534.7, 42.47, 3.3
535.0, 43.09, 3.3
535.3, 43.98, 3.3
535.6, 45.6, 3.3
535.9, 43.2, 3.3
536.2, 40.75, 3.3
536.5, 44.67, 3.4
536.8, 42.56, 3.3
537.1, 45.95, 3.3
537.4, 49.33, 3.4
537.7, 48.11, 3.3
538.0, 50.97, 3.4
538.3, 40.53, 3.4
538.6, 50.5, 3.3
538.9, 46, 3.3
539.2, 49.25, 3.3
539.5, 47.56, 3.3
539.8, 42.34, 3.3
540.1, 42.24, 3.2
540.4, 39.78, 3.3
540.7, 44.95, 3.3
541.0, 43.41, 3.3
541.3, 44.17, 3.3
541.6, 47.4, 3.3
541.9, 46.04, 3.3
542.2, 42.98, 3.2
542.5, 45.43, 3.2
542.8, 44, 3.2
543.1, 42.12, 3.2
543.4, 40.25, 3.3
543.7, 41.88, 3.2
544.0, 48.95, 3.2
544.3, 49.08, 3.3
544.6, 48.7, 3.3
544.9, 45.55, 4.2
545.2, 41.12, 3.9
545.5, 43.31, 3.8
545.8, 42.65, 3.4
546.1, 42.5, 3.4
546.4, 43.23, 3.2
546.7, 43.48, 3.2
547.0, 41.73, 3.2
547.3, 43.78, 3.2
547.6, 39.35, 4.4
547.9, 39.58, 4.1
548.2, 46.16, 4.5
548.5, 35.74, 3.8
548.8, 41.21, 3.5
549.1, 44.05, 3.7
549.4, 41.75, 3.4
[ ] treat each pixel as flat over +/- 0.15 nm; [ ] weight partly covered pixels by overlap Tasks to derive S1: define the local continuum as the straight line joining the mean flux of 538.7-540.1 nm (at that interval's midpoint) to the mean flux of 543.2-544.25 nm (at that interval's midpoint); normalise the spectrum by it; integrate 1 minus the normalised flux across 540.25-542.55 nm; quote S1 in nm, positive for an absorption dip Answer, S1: 0.05 nm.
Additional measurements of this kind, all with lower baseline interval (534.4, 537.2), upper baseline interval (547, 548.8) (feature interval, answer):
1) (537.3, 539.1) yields -0.19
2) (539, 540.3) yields -0.07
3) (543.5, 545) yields -0.18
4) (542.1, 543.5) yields -0.03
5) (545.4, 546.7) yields -0.05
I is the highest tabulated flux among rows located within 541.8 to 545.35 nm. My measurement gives 49.08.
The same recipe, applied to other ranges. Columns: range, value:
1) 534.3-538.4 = 50.97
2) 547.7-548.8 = 46.16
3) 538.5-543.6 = 50.5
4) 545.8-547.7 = 43.78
